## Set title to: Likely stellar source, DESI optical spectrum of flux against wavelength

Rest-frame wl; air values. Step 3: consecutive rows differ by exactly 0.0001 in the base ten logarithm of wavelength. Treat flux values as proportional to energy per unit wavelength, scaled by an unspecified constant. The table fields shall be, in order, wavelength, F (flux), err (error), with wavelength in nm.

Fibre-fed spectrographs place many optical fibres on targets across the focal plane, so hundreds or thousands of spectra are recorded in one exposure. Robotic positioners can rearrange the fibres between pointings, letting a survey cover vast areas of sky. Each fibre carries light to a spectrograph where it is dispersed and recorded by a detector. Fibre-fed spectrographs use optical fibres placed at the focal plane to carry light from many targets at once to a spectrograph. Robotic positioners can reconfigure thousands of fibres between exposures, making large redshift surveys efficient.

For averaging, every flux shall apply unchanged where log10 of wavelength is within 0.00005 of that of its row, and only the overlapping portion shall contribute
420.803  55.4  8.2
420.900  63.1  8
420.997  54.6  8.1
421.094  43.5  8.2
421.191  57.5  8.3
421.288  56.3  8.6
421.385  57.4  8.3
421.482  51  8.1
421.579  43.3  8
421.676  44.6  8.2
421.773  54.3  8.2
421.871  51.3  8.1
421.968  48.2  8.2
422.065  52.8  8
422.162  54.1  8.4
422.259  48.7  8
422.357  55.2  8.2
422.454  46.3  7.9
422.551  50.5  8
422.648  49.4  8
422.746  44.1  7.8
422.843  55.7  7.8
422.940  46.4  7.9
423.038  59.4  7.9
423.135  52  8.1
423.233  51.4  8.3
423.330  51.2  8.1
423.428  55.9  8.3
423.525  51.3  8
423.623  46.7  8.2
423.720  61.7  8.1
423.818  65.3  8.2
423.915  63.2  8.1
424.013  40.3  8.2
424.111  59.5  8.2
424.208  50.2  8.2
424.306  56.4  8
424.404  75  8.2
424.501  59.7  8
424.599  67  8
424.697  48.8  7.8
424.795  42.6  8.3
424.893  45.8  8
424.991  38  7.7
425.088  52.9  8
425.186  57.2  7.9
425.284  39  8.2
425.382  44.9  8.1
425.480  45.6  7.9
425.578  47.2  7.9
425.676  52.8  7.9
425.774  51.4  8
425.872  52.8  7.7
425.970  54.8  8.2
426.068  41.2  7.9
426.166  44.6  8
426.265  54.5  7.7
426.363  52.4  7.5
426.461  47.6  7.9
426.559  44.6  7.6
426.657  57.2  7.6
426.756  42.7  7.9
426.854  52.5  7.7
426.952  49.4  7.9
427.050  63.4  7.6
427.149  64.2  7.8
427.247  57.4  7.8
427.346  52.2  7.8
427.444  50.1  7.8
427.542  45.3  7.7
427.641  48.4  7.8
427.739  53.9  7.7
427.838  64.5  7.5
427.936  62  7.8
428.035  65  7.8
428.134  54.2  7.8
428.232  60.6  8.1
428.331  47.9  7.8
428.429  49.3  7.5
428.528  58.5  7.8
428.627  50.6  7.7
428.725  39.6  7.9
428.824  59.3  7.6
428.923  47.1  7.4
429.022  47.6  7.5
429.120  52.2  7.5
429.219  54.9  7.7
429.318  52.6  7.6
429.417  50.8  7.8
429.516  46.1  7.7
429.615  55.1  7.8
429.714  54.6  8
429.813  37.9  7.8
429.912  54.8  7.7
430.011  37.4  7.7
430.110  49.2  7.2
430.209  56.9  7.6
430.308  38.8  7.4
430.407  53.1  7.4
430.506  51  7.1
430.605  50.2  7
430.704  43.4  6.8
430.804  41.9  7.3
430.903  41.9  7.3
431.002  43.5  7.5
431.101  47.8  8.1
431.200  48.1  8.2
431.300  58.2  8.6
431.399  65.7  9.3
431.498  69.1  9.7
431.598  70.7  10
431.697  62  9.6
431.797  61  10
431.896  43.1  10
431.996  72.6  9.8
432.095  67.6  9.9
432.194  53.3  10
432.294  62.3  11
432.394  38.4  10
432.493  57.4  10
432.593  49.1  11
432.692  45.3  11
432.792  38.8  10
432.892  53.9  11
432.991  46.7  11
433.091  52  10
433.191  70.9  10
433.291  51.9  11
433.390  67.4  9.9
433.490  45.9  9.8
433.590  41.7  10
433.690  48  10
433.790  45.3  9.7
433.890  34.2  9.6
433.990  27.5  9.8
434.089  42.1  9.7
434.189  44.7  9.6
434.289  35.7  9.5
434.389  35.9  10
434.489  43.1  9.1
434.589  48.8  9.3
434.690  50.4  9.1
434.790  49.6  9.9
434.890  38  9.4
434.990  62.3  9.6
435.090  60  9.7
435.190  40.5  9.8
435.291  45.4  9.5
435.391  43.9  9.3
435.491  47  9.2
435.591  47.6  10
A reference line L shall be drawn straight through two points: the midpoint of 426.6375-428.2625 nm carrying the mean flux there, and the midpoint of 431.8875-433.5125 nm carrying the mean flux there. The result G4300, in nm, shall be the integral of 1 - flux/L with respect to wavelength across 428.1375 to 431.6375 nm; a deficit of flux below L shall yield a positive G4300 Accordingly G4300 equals 0.246 nm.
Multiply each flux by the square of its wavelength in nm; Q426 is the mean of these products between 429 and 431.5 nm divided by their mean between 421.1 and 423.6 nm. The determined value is 1.01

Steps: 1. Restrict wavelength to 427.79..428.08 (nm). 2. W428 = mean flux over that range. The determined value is 63.8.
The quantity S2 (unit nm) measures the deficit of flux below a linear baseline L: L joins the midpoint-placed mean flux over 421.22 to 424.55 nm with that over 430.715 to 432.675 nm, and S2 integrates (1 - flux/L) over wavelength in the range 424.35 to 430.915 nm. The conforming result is 0.37 nm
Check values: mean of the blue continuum 53.2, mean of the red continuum 55.1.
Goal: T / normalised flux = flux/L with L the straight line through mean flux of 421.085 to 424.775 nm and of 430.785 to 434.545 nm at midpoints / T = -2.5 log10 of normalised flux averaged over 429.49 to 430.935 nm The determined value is 0.08 mag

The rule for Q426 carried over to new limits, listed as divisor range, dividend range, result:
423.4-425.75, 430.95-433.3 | 1.09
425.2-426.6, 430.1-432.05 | 1.13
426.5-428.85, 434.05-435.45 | 0.88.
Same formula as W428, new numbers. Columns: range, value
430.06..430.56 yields 49.8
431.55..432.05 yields 61.9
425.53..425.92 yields 51.1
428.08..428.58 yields 54.2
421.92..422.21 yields 51.8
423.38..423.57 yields 53.8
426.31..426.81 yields 49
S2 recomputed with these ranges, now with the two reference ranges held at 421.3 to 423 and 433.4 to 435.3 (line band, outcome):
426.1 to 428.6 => -0.30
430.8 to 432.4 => -0.37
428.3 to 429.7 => -0.11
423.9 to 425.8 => -0.10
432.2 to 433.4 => -0.19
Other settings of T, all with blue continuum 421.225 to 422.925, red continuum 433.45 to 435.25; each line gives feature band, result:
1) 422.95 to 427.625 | -0.069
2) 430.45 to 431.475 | -0.087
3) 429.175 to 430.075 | -0.059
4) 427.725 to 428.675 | -0.194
